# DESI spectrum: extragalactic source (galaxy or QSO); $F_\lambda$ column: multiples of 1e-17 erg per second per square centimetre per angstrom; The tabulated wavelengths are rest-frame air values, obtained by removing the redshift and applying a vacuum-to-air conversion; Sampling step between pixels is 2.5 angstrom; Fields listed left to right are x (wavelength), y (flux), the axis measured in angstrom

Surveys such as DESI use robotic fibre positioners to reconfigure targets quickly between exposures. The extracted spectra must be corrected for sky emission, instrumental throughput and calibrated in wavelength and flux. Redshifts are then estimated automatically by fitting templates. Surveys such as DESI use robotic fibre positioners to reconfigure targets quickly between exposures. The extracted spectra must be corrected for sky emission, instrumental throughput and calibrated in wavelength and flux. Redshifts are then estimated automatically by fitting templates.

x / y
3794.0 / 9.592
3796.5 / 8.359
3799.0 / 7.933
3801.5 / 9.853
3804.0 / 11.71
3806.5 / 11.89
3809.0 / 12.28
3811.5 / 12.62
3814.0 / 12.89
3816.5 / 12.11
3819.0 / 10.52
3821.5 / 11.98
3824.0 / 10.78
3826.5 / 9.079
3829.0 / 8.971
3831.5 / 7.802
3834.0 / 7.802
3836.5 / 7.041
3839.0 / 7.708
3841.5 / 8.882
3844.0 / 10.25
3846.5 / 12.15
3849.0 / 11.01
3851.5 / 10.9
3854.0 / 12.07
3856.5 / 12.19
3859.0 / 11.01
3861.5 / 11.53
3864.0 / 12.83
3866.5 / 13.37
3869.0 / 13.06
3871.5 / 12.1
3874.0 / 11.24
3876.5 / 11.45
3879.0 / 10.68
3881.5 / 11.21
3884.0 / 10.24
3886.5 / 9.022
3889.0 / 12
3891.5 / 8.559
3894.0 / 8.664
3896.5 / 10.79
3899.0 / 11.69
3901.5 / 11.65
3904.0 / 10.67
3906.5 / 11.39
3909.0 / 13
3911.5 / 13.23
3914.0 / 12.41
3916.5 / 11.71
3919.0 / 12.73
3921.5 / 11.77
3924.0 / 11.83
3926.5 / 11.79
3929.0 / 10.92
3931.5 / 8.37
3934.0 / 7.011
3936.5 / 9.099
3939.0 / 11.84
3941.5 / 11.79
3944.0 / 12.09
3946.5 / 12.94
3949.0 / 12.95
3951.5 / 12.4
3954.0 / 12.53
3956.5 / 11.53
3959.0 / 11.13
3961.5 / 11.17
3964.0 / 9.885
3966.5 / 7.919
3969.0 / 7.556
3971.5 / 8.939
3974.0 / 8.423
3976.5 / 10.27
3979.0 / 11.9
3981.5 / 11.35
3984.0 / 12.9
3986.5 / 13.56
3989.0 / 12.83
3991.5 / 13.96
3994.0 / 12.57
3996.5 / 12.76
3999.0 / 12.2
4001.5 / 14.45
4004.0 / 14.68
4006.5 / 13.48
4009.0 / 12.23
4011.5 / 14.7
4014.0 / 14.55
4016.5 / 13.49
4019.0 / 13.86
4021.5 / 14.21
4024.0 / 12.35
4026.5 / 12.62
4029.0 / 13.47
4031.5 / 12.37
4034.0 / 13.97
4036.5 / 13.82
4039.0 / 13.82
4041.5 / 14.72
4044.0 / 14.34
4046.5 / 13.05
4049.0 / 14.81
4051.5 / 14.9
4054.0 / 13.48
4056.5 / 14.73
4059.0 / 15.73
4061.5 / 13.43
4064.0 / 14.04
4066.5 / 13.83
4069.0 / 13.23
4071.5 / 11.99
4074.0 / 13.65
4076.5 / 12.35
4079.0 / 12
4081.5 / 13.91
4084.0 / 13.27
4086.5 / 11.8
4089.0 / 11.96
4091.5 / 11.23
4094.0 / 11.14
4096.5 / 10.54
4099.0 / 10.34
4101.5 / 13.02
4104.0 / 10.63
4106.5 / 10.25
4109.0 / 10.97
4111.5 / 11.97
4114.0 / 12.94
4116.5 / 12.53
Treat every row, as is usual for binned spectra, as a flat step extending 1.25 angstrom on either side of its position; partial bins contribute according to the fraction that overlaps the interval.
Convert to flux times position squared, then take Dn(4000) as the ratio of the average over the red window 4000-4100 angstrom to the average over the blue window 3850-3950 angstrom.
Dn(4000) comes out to 1.3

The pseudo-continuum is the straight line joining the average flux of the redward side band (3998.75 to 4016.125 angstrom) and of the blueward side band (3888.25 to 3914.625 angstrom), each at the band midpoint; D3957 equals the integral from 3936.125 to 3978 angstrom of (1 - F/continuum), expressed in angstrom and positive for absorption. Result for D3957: 6.0 angstrom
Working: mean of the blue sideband 11.2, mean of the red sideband 13.8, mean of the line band 10.8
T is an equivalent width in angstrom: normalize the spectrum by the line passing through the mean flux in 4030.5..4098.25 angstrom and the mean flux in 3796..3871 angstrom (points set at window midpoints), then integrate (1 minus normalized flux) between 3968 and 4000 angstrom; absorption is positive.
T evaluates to 2.27 angstrom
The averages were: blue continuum 10.7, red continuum 13.2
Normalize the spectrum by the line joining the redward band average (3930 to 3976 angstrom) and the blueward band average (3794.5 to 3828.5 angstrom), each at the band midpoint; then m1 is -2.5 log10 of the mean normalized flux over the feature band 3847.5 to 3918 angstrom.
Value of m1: -0.08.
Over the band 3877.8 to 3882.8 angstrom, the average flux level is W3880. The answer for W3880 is 10.9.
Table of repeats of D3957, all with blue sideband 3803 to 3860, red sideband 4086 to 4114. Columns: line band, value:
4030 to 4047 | -4.0 angstrom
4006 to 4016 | -2.4 angstrom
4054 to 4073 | -4.4 angstrom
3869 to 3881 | -0.9 angstrom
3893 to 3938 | -1.0 angstrom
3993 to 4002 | -1.5 angstrom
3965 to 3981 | 2.5 angstrom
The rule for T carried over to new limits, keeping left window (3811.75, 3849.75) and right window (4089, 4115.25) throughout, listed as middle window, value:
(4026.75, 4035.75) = -1.8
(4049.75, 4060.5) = -3.5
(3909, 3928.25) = -3.3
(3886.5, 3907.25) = -0.5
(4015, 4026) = -2.5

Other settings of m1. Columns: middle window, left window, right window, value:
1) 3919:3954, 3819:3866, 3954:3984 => -0.101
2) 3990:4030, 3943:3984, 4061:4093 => -0.157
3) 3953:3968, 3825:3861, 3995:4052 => 0.161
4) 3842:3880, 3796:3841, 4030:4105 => -0.105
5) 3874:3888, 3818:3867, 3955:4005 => 0.005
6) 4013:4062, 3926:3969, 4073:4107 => -0.206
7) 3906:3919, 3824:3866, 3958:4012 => -0.142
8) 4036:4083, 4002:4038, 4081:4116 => -0.095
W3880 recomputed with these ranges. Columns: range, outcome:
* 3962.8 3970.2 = 8.45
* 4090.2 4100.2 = 10.8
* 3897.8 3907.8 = 11.4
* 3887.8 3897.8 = 10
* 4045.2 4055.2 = 14.1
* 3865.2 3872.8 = 12.8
